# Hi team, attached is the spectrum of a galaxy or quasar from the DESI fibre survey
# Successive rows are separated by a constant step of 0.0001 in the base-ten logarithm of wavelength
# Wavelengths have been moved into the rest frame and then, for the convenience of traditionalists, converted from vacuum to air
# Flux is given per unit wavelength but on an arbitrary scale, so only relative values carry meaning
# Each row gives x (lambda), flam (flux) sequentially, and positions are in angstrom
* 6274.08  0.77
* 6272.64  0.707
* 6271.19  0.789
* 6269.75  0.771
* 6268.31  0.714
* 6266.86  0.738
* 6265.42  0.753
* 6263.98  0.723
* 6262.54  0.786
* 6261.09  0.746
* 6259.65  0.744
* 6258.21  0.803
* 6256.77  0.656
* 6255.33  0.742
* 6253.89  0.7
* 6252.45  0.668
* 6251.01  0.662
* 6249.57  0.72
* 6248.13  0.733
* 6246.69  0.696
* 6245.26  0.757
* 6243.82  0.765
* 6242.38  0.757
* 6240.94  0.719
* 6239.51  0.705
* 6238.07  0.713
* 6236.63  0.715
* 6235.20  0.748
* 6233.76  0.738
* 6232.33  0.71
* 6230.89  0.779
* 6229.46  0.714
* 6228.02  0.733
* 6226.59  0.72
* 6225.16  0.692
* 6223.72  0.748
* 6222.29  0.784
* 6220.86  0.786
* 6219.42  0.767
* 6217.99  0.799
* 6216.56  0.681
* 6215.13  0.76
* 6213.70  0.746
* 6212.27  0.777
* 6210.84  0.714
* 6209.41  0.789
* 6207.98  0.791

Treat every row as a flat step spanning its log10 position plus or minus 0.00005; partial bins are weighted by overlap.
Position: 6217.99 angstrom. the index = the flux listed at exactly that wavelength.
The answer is 0.799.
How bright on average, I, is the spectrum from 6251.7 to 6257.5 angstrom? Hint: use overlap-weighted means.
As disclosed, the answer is 0.692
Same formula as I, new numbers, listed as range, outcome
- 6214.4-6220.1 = 0.752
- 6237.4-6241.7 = 0.713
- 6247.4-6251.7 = 0.705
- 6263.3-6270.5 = 0.741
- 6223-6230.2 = 0.722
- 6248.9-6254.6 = 0.687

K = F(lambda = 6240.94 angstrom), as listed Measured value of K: 0.719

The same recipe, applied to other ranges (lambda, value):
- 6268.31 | 0.714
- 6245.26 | 0.757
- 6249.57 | 0.72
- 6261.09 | 0.746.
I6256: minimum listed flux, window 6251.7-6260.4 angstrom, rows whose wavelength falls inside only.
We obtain 0.656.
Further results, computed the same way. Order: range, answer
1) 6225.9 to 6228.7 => 0.72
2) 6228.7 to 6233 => 0.71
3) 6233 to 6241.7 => 0.705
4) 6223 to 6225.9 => 0.692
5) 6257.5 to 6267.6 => 0.723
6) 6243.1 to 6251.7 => 0.662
